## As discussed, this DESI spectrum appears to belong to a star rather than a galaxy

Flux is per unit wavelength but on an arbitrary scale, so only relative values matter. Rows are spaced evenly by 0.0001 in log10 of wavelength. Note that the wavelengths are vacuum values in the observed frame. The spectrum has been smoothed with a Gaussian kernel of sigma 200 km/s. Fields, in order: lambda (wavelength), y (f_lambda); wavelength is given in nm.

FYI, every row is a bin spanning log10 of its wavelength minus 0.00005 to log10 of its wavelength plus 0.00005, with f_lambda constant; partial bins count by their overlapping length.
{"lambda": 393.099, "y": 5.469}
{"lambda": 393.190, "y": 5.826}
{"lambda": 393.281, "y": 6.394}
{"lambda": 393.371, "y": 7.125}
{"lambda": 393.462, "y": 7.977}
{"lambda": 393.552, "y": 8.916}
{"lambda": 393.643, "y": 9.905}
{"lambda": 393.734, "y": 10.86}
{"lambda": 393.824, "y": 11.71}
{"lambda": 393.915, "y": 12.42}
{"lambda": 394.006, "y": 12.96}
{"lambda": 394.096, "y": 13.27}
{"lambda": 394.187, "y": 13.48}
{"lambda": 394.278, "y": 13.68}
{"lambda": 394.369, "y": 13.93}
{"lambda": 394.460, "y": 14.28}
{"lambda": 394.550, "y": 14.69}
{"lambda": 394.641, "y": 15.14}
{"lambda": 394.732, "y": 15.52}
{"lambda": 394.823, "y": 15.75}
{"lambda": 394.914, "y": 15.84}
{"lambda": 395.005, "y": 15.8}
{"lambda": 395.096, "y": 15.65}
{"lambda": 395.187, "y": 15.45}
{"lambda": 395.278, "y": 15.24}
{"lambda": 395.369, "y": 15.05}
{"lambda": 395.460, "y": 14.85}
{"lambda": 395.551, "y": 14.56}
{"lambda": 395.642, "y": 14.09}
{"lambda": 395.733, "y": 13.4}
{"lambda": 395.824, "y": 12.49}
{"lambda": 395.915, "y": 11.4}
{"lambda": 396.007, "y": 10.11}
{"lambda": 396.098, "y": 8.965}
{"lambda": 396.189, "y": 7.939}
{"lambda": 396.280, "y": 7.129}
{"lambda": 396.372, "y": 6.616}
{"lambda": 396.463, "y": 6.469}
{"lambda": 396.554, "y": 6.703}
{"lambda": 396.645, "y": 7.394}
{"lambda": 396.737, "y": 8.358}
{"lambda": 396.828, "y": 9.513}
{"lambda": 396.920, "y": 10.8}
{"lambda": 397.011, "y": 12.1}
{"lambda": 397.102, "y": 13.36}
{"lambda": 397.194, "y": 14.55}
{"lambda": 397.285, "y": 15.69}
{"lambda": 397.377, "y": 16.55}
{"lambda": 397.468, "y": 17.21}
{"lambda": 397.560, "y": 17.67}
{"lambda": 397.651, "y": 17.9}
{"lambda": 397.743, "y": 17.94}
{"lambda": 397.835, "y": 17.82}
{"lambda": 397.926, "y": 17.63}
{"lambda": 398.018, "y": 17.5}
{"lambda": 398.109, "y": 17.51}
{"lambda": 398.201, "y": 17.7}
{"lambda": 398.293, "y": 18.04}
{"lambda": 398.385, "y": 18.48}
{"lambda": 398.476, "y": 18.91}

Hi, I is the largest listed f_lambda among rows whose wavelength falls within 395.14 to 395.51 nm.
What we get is 15.45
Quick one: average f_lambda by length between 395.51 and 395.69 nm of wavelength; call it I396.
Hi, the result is 14.3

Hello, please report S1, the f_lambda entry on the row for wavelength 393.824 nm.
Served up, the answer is 11.71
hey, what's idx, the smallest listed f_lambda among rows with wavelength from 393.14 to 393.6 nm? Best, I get 5.826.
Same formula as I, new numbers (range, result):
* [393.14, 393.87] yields 11.71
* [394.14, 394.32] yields 13.68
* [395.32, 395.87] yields 15.05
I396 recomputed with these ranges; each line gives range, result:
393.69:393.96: 11.7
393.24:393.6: 7.64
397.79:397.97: 17.8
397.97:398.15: 17.5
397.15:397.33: 15.2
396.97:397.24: 13.4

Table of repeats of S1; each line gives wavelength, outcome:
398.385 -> 18.48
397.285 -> 15.69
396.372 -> 6.616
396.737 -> 8.358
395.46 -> 14.85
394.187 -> 13.48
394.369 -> 13.93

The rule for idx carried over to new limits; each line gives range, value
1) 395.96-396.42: 6.616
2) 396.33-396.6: 6.469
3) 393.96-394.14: 12.96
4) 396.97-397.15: 12.1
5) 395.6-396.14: 8.965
